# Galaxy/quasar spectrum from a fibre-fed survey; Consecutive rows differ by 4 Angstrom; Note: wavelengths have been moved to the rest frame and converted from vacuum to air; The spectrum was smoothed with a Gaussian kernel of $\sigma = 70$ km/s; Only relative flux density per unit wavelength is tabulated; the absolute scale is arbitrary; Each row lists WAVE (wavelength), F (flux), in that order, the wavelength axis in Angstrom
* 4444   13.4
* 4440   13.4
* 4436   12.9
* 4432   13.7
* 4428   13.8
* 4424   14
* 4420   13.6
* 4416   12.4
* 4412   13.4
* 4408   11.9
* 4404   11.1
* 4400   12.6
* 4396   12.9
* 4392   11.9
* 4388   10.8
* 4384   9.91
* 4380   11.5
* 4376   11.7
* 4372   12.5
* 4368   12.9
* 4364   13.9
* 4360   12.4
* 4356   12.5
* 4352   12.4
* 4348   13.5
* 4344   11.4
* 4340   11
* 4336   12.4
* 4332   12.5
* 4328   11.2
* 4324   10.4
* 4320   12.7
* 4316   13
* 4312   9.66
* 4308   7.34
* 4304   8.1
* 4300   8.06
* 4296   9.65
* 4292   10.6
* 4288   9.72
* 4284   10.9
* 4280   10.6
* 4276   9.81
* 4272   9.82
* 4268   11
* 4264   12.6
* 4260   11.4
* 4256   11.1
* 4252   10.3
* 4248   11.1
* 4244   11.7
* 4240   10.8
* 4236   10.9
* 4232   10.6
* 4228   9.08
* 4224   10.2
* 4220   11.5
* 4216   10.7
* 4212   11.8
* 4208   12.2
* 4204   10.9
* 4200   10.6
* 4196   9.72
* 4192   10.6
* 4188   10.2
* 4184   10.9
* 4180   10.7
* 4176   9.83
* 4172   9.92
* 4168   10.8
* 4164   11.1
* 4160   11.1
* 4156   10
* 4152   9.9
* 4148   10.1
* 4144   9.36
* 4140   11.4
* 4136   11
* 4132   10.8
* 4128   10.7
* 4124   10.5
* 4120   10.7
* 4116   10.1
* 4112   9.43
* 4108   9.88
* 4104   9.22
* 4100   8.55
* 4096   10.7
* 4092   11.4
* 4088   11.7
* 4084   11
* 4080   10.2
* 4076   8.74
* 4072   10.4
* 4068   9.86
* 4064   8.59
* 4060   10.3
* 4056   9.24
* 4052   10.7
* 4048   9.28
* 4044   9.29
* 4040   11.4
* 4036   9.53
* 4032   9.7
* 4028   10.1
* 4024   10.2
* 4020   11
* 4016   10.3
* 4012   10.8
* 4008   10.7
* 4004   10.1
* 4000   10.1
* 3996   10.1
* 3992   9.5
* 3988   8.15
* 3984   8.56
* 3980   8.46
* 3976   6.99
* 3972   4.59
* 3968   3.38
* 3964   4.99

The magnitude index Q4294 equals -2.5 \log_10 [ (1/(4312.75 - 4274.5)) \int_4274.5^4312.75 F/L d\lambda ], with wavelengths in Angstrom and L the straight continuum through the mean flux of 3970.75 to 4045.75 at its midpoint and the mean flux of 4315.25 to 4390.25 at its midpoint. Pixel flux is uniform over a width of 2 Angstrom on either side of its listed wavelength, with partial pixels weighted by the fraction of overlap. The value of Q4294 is 0.22 mag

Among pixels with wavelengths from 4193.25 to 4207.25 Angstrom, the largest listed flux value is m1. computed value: 10.9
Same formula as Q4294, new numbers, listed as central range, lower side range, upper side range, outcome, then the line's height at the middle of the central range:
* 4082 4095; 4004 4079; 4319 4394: -0.10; 10.3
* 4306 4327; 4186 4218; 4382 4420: 0.08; 11.5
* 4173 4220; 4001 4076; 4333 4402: 0.03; 11.1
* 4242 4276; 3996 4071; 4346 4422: 0.04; 11.5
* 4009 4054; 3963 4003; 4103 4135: -0.20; 8.54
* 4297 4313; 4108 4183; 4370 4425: 0.35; 11.5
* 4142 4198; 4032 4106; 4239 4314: -0.02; 10.1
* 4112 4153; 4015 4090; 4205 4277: 0.00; 10.4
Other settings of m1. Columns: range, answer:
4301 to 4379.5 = 13.9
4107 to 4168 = 11.4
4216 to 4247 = 11.7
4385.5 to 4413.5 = 13.4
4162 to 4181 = 11.1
